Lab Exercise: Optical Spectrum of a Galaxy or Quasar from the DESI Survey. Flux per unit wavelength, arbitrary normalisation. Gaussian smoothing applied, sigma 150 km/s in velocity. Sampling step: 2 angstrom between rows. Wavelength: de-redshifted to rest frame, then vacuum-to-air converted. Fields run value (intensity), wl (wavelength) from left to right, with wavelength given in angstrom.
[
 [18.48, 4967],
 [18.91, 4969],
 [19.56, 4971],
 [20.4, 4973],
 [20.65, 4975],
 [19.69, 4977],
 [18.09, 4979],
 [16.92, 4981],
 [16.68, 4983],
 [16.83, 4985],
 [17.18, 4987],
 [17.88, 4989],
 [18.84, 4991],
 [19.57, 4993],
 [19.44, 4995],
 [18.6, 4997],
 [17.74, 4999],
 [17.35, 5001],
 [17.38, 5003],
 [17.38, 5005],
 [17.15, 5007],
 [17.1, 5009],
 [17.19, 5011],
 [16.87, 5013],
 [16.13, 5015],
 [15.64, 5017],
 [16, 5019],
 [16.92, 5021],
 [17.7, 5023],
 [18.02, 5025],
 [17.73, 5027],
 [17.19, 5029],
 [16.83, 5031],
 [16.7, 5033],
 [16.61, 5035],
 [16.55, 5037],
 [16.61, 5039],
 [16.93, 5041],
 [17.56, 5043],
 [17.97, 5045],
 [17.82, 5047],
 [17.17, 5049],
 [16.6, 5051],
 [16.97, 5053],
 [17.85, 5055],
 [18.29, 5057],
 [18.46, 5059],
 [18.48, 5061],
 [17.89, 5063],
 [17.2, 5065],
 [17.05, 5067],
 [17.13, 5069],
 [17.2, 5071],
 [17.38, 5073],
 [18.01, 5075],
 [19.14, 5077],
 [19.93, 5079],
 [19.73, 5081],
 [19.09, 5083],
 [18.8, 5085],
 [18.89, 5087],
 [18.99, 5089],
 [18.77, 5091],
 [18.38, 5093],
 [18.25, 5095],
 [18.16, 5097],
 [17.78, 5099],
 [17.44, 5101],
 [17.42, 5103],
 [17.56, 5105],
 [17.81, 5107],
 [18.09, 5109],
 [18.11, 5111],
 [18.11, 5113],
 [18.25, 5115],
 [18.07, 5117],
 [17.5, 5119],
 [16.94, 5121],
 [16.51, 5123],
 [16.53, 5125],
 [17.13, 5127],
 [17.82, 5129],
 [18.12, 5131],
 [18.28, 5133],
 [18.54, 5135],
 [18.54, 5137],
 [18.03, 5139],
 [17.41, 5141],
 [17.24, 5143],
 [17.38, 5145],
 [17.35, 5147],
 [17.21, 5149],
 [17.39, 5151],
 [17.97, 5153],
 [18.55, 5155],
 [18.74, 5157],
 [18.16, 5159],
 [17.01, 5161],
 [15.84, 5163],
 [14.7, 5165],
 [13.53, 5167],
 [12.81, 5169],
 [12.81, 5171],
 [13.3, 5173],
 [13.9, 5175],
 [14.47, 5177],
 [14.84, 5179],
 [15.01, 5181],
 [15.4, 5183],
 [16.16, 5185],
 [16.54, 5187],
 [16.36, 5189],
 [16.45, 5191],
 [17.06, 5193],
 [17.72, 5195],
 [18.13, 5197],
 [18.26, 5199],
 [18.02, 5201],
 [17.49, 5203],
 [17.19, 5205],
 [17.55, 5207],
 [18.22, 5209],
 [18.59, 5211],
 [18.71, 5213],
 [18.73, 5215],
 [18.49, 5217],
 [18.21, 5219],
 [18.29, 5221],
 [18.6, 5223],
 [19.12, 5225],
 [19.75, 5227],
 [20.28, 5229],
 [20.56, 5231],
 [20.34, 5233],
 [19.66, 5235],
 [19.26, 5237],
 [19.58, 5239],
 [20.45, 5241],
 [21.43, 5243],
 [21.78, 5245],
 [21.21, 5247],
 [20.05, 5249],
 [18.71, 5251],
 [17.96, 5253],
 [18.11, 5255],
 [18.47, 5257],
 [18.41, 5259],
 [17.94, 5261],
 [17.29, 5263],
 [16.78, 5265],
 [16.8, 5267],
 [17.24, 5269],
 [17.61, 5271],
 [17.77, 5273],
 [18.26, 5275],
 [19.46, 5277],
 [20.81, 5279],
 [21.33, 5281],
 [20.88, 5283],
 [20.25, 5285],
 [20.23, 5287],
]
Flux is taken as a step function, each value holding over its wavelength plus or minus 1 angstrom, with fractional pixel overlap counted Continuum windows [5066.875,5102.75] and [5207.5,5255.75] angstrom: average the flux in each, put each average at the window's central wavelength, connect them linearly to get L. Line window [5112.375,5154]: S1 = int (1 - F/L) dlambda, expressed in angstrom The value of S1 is 2.4 angstrom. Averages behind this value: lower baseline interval 18.4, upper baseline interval 19.4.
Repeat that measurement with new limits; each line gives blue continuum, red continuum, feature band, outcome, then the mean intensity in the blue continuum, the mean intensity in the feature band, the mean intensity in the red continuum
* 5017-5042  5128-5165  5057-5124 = -2.96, 16.9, 18.1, 17.7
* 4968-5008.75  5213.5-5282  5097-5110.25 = 0.65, 18.3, 17.7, 19.1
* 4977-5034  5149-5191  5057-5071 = -0.73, 17.4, 17.7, 15.7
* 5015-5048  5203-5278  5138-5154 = 0.45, 17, 17.5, 18.8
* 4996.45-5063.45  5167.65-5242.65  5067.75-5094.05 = -1.87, 17.3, 18.6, 17.5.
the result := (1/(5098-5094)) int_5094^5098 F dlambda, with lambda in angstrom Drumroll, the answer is 18.2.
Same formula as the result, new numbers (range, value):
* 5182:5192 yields 16.2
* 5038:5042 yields 16.8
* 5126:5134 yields 17.8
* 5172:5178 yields 13.9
